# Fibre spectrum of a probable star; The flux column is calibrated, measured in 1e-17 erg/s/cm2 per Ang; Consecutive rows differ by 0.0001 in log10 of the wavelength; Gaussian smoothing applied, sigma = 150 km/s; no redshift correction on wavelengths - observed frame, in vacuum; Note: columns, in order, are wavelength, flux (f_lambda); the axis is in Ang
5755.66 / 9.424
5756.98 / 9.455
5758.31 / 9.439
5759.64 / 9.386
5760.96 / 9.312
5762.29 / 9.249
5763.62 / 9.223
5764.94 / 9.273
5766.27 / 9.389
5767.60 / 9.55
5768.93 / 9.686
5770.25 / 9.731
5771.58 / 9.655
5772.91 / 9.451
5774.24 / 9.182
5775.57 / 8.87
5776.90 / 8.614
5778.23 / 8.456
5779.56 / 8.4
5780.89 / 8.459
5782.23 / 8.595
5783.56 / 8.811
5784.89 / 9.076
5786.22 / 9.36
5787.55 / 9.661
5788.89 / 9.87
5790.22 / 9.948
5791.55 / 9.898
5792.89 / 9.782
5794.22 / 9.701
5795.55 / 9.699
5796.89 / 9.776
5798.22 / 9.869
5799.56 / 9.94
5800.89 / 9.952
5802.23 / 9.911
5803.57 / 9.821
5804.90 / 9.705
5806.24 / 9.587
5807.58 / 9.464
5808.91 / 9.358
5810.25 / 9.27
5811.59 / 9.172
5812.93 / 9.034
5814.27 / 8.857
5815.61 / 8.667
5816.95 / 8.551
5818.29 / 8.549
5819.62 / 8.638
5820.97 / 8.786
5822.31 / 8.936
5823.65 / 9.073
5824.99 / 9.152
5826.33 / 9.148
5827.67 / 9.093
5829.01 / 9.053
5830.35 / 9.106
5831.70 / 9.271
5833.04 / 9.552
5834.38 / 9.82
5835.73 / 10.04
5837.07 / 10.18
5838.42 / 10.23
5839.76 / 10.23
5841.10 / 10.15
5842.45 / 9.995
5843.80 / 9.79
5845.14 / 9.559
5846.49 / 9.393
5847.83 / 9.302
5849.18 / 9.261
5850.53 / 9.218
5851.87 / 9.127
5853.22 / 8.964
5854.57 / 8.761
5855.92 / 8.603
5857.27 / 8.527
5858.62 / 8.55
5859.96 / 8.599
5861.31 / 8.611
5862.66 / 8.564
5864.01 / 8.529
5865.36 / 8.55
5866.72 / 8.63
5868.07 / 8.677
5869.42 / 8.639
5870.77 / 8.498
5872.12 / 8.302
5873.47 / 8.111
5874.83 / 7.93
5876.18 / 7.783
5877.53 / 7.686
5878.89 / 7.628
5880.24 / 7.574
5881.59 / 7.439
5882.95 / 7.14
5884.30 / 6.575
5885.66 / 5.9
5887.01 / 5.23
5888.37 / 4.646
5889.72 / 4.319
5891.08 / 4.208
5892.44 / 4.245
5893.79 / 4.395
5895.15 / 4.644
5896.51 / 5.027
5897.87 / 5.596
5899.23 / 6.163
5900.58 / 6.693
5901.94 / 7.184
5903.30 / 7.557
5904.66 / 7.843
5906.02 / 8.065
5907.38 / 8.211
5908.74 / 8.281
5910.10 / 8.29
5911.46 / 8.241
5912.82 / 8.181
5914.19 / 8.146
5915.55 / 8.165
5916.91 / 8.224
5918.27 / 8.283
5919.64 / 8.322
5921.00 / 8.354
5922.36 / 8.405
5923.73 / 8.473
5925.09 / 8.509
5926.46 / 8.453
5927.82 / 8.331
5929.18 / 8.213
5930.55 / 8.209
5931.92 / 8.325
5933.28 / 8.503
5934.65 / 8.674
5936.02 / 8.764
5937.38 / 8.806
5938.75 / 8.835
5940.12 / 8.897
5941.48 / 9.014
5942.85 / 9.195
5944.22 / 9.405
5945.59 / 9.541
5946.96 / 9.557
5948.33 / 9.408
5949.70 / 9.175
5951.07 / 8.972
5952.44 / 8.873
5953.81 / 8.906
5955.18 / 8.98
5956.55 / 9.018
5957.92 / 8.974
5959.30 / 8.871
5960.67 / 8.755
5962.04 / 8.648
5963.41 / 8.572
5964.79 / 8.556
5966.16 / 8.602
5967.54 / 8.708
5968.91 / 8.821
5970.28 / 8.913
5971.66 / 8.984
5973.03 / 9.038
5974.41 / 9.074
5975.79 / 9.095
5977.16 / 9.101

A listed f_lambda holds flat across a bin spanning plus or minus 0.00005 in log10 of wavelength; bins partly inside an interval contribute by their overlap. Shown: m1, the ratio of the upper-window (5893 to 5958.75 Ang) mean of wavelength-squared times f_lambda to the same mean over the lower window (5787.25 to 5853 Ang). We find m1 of 0.90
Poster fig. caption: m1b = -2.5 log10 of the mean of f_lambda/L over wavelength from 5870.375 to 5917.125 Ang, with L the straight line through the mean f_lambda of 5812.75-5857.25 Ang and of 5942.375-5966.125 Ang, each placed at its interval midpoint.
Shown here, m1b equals 0.31 mag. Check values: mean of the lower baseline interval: 9.27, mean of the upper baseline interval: 9.01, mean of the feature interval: 6.9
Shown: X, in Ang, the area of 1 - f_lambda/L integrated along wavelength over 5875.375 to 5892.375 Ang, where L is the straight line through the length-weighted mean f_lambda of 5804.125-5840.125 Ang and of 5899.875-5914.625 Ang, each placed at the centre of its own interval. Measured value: 4.1 Ang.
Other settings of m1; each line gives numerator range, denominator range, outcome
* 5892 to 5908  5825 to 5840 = 0.68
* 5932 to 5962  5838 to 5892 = 1.13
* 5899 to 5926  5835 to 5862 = 0.88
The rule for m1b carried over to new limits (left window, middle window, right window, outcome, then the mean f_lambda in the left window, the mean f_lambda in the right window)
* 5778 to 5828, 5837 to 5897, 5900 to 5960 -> 0.13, 9.27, 8.53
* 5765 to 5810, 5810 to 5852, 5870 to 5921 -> -0.11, 9.43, 7.01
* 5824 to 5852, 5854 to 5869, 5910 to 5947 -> 0.09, 9.56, 8.57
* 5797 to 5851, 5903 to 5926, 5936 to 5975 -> 0.11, 9.42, 8.96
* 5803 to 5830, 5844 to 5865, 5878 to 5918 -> -0.12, 9.1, 6.71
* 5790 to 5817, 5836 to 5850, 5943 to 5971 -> -0.05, 9.54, 8.97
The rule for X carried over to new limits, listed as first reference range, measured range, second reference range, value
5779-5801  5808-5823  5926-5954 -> 0.7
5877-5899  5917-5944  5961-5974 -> -4.4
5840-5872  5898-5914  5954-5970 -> 2.2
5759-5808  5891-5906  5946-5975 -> 5.2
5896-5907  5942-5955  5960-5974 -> -1.6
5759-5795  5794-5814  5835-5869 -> -0.8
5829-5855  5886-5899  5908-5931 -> 5.9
